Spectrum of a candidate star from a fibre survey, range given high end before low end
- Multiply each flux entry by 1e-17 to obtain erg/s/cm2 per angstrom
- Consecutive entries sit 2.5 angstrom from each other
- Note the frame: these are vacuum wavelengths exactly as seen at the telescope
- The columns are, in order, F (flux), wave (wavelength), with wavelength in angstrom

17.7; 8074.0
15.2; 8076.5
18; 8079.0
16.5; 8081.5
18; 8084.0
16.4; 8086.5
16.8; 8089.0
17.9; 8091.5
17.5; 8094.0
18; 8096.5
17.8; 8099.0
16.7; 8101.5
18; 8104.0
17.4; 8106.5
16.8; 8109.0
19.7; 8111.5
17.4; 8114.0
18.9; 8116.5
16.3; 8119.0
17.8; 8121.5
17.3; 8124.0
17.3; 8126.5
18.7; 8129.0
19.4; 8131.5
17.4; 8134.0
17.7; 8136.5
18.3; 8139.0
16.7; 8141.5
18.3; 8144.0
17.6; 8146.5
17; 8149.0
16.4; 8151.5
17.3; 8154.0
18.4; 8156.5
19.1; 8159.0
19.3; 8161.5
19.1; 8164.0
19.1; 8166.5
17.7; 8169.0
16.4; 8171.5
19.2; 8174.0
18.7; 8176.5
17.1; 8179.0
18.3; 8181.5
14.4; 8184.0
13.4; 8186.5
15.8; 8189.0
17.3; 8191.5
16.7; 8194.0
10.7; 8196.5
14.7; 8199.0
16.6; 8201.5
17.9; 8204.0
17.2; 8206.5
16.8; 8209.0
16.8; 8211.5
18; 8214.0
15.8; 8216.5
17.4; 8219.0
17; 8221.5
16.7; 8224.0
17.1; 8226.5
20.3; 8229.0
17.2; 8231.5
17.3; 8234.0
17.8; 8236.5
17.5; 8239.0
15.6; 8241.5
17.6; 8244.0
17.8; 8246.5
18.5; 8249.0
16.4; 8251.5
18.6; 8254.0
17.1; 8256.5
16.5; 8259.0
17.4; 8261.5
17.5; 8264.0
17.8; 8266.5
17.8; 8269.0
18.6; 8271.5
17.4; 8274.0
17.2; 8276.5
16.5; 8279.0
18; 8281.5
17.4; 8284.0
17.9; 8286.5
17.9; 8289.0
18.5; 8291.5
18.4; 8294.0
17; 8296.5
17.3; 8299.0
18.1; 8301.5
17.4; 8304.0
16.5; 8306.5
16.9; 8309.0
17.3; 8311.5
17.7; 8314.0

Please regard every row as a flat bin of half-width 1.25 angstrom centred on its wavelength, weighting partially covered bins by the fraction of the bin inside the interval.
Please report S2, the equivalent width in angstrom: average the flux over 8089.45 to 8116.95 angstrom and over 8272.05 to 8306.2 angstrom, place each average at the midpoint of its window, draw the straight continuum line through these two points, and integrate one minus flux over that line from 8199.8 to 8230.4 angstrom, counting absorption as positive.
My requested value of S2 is 0.71 angstrom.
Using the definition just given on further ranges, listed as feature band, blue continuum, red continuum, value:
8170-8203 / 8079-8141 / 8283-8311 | 2.8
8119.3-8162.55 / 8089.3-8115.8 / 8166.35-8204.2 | -1.9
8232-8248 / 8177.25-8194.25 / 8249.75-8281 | -0.2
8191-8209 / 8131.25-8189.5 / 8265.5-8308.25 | 1.8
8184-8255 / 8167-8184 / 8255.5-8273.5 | 3.5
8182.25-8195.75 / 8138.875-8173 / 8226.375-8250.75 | 1.8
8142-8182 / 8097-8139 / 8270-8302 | -0.6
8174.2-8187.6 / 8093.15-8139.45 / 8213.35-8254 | 0.7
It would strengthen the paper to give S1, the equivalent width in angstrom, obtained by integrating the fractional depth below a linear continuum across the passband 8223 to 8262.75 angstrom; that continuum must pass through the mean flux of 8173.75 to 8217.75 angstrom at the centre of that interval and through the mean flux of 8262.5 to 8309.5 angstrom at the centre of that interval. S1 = -1.10 angstrom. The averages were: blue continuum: 16.3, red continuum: 17.6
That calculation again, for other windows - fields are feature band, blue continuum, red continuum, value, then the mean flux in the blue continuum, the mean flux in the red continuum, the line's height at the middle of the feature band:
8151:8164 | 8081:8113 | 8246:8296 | -0.5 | 17.5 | 17.6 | 17.6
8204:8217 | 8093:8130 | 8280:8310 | 0.4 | 17.7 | 17.6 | 17.6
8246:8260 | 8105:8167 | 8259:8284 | 0.1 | 17.9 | 17.5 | 17.6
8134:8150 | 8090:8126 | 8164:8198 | -0.4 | 17.7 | 16.6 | 17.2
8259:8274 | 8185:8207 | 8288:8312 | -0.7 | 15.5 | 17.5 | 16.9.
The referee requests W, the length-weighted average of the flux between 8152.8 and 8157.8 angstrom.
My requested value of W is 17.9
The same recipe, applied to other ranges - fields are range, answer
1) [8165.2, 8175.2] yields 18.1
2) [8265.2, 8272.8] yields 18.1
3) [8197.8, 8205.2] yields 16.4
